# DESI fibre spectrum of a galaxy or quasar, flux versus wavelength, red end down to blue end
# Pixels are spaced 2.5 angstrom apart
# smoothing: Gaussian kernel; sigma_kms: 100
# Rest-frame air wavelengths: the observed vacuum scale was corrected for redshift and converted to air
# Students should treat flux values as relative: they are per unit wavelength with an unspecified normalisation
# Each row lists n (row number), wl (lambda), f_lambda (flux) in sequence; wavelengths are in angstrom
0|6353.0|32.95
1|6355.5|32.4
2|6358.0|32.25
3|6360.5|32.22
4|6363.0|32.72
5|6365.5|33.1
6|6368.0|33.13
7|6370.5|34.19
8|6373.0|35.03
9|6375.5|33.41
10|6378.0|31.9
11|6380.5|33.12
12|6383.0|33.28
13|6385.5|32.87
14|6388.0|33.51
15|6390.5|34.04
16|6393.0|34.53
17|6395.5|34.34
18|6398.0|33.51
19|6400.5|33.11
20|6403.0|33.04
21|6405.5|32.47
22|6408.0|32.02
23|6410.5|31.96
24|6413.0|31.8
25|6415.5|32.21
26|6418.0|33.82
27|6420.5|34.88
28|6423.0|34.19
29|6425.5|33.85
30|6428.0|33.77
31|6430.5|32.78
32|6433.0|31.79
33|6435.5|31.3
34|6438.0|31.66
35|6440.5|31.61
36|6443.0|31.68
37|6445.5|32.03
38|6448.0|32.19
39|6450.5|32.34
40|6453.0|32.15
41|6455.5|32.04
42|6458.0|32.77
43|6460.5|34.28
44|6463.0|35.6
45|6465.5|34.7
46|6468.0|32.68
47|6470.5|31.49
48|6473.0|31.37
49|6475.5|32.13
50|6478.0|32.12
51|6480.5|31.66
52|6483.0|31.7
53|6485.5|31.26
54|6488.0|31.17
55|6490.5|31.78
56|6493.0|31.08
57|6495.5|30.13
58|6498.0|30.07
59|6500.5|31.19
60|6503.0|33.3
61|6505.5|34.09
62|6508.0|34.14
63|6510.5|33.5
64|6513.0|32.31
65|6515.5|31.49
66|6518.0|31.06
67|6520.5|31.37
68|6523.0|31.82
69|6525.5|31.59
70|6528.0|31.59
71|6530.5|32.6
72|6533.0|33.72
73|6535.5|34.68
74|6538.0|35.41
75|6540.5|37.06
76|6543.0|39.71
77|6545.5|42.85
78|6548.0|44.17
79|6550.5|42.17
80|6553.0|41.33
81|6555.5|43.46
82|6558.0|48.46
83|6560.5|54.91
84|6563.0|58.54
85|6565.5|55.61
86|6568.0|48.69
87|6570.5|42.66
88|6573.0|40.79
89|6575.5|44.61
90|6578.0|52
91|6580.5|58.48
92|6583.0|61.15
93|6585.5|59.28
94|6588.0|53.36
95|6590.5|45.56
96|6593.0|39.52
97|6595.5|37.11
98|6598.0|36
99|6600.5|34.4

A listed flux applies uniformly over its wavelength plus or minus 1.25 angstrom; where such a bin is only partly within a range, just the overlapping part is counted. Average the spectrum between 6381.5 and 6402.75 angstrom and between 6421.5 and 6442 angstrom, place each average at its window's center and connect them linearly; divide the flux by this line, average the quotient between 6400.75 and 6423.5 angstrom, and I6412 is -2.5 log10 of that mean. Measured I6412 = 0.007 mag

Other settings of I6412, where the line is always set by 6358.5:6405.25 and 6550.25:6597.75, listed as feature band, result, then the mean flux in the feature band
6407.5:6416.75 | 0.121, 32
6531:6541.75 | 0.288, 35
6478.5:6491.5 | 0.300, 31.5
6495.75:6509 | 0.309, 32.3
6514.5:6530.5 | 0.375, 31.6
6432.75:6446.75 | 0.197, 31.7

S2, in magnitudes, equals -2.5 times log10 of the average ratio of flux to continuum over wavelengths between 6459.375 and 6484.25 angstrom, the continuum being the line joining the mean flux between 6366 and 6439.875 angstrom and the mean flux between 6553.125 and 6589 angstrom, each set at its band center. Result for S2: 0.23 mag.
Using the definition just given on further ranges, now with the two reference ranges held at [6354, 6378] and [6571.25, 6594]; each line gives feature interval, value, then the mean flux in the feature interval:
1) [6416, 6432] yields 0.121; 33.8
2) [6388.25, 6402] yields 0.049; 33.9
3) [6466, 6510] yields 0.320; 31.9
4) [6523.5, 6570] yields 0.143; 41.9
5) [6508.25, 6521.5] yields 0.367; 32.1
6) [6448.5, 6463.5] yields 0.217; 33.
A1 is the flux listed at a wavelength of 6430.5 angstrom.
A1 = 32.78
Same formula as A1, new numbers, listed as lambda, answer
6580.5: 58.48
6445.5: 32.03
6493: 31.08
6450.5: 32.34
